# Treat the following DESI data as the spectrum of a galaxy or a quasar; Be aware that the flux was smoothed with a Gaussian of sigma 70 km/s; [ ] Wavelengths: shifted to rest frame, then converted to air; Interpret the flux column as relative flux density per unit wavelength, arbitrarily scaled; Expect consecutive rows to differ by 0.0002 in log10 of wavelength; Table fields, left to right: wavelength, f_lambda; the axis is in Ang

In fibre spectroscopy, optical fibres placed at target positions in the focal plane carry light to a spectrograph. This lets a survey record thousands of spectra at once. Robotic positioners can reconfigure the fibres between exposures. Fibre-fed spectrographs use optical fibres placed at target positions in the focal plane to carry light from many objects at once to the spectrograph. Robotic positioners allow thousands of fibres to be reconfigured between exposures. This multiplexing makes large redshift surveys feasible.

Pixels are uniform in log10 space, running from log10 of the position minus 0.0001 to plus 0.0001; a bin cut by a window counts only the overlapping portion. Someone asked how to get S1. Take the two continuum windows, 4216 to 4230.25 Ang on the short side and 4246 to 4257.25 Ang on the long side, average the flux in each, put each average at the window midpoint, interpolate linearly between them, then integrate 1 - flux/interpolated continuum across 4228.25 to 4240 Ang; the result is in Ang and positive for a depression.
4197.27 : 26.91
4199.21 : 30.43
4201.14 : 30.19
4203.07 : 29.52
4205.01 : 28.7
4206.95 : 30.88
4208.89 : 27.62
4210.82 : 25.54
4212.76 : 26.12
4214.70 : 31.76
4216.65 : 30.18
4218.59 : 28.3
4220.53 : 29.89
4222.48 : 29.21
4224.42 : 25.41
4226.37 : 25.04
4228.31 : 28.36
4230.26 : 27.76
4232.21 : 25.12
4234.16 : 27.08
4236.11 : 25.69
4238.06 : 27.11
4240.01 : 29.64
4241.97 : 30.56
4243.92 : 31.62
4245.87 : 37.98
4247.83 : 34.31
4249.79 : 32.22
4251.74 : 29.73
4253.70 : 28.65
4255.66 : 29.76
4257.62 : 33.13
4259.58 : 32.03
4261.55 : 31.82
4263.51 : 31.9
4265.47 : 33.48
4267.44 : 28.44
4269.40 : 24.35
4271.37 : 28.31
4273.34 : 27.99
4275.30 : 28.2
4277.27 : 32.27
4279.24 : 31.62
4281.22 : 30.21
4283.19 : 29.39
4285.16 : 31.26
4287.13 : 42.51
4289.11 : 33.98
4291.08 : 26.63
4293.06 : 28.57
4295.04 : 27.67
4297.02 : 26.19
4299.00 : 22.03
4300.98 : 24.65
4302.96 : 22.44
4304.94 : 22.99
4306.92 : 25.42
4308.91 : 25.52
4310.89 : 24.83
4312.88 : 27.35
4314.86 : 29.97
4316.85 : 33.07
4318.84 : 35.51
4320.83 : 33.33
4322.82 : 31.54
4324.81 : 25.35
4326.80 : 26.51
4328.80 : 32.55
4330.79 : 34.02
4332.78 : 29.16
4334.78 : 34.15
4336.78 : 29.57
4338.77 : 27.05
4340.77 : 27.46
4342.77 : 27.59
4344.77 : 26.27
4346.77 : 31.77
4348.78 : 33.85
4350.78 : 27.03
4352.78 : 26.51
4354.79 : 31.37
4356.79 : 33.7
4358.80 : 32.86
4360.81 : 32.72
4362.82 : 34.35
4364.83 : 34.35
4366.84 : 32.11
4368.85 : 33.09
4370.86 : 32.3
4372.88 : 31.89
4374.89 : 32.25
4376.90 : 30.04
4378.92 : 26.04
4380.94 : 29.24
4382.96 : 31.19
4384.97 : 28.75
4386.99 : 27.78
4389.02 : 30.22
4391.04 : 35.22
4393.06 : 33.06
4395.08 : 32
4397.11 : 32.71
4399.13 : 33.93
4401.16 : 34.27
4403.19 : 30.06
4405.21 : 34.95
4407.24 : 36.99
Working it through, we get 1.0 Ang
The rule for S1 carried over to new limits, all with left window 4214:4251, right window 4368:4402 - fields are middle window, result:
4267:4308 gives 2.4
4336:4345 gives 0.9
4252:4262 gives -0.4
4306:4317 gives 1.1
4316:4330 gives -0.3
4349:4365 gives -0.3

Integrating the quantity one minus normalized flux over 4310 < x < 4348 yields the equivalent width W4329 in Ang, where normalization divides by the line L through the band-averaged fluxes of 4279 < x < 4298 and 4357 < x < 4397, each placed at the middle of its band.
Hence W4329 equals 1.5 Ang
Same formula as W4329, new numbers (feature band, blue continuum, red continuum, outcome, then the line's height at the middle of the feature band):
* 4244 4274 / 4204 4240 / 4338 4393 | -2.57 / 28.6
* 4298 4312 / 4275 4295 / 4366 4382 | 3.25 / 31.3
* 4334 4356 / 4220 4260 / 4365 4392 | 0.88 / 30.5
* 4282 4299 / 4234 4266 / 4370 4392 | 0.33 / 30.9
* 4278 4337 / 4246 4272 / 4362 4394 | 3.42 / 31.1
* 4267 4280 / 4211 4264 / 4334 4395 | 0.53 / 29.9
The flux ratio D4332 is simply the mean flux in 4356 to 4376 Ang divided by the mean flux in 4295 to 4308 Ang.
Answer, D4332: 1.36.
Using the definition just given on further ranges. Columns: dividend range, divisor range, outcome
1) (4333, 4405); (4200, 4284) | 1.05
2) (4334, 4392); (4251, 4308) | 1.05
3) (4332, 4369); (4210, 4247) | 1.08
